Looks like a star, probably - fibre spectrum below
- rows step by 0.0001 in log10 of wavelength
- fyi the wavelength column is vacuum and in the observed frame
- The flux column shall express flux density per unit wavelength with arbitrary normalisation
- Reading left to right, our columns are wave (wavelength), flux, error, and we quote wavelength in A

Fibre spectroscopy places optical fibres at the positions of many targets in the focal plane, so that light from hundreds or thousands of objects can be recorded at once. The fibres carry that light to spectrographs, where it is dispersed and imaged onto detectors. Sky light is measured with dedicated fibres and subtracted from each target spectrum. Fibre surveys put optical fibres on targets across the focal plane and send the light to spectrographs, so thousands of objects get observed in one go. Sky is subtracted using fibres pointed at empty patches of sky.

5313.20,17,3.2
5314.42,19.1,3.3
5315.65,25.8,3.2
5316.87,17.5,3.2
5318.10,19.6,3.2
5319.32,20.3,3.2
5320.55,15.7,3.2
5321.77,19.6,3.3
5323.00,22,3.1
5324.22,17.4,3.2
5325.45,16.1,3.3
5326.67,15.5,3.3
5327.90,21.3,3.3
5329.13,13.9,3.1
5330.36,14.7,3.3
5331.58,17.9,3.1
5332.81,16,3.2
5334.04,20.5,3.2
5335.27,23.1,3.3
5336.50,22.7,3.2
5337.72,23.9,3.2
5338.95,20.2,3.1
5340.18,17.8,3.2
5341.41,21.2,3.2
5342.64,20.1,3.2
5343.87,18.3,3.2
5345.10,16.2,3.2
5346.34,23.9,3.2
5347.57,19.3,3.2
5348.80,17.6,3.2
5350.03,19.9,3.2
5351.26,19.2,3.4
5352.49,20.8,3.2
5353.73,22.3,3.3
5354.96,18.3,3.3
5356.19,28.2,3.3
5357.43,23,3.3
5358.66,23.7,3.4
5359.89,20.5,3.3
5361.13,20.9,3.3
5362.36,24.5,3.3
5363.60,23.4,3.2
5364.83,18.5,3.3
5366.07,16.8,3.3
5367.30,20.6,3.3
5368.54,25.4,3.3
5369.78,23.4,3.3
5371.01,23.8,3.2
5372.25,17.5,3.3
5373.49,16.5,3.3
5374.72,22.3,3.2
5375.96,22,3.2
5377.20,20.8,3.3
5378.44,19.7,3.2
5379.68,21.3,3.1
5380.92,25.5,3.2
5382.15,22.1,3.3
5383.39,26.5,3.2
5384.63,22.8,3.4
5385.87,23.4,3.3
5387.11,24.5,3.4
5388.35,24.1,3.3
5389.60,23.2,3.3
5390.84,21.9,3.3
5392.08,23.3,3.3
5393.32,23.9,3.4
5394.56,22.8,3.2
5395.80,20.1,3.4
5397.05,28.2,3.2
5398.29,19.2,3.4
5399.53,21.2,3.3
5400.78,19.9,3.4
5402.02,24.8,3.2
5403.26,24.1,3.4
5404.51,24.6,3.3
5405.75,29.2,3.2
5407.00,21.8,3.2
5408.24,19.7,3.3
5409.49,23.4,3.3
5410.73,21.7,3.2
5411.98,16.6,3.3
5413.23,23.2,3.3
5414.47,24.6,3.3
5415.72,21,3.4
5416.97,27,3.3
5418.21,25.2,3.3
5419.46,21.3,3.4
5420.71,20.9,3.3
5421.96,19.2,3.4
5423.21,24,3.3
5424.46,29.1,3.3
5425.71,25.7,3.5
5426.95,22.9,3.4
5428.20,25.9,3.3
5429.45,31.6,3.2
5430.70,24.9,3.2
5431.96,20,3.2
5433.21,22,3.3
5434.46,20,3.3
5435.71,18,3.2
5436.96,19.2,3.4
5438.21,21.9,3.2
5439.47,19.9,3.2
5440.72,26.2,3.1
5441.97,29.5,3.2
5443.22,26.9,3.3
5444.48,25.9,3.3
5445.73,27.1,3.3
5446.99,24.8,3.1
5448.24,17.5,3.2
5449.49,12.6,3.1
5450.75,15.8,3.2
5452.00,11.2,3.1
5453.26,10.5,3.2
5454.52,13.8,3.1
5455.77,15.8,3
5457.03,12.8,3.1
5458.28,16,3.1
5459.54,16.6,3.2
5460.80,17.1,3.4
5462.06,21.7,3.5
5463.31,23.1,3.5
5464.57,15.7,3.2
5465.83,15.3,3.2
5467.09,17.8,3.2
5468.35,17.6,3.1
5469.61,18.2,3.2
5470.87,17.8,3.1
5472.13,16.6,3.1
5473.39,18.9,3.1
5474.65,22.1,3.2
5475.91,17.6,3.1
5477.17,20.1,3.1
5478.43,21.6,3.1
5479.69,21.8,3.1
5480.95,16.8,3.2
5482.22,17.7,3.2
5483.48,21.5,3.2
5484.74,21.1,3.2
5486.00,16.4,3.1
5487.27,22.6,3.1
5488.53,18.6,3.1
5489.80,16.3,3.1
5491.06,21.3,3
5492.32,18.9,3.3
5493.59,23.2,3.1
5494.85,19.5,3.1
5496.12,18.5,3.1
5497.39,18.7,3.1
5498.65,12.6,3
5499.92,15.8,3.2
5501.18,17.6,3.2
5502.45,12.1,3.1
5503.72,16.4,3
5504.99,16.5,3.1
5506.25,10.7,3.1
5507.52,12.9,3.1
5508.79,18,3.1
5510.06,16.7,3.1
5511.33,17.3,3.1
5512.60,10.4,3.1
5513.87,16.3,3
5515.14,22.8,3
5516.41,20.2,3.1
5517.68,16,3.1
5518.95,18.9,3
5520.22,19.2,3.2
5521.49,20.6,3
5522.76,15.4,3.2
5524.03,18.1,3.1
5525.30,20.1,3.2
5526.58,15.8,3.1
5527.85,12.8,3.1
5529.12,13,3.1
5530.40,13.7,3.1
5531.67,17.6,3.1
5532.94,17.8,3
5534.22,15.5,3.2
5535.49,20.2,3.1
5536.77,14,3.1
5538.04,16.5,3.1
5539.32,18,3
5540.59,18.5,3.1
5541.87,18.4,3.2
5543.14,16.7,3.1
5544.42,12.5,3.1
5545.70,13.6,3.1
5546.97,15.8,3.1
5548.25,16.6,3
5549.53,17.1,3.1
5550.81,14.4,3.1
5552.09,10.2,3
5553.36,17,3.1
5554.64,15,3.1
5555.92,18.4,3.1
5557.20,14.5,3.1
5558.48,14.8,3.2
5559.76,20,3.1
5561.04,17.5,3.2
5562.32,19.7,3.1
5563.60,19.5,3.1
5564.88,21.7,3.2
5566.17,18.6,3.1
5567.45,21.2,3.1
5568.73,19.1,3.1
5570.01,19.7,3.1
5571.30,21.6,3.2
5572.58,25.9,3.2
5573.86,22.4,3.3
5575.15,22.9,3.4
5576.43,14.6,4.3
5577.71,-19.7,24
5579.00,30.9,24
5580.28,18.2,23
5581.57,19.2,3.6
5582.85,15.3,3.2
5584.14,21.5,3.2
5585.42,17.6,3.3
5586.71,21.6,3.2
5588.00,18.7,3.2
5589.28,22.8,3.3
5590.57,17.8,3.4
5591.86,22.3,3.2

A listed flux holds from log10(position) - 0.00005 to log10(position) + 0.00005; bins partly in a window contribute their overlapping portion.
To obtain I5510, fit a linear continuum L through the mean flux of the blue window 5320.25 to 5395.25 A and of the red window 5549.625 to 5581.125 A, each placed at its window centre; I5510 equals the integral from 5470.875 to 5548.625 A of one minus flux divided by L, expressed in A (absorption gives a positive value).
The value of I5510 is 4.1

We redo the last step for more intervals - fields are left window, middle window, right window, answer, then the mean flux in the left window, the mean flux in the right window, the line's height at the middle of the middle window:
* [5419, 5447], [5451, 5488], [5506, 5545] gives 5.4 A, 23.8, 16.7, 21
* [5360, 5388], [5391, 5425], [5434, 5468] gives -3.8 A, 21.9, 19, 20.6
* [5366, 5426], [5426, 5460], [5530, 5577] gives 1.3 A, 22.7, 17.6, 21.2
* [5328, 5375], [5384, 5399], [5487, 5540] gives -2.7 A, 20.4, 17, 19.6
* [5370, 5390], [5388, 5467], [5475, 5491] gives -1.8 A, 22.3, 19.5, 21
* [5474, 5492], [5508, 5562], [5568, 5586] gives 6.0 A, 19.7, 17.8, 18.6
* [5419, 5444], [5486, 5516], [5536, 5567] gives 3.7 A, 23.5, 16.7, 19.5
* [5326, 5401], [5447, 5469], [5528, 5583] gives 3.3 A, 21.2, 16.9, 19.1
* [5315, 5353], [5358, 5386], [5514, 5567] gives -4.4 A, 19.3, 17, 18.9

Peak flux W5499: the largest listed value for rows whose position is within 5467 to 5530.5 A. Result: 23.2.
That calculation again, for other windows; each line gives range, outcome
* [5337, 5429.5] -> 31.6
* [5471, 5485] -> 22.1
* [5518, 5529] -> 20.6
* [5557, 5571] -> 21.7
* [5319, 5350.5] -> 23.9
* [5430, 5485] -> 29.5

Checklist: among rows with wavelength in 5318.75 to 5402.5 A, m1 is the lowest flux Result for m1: 13.9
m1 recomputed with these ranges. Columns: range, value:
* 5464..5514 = 10.4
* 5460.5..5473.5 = 15.3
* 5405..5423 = 16.6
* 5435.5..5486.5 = 10.5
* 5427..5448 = 18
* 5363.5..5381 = 16.5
